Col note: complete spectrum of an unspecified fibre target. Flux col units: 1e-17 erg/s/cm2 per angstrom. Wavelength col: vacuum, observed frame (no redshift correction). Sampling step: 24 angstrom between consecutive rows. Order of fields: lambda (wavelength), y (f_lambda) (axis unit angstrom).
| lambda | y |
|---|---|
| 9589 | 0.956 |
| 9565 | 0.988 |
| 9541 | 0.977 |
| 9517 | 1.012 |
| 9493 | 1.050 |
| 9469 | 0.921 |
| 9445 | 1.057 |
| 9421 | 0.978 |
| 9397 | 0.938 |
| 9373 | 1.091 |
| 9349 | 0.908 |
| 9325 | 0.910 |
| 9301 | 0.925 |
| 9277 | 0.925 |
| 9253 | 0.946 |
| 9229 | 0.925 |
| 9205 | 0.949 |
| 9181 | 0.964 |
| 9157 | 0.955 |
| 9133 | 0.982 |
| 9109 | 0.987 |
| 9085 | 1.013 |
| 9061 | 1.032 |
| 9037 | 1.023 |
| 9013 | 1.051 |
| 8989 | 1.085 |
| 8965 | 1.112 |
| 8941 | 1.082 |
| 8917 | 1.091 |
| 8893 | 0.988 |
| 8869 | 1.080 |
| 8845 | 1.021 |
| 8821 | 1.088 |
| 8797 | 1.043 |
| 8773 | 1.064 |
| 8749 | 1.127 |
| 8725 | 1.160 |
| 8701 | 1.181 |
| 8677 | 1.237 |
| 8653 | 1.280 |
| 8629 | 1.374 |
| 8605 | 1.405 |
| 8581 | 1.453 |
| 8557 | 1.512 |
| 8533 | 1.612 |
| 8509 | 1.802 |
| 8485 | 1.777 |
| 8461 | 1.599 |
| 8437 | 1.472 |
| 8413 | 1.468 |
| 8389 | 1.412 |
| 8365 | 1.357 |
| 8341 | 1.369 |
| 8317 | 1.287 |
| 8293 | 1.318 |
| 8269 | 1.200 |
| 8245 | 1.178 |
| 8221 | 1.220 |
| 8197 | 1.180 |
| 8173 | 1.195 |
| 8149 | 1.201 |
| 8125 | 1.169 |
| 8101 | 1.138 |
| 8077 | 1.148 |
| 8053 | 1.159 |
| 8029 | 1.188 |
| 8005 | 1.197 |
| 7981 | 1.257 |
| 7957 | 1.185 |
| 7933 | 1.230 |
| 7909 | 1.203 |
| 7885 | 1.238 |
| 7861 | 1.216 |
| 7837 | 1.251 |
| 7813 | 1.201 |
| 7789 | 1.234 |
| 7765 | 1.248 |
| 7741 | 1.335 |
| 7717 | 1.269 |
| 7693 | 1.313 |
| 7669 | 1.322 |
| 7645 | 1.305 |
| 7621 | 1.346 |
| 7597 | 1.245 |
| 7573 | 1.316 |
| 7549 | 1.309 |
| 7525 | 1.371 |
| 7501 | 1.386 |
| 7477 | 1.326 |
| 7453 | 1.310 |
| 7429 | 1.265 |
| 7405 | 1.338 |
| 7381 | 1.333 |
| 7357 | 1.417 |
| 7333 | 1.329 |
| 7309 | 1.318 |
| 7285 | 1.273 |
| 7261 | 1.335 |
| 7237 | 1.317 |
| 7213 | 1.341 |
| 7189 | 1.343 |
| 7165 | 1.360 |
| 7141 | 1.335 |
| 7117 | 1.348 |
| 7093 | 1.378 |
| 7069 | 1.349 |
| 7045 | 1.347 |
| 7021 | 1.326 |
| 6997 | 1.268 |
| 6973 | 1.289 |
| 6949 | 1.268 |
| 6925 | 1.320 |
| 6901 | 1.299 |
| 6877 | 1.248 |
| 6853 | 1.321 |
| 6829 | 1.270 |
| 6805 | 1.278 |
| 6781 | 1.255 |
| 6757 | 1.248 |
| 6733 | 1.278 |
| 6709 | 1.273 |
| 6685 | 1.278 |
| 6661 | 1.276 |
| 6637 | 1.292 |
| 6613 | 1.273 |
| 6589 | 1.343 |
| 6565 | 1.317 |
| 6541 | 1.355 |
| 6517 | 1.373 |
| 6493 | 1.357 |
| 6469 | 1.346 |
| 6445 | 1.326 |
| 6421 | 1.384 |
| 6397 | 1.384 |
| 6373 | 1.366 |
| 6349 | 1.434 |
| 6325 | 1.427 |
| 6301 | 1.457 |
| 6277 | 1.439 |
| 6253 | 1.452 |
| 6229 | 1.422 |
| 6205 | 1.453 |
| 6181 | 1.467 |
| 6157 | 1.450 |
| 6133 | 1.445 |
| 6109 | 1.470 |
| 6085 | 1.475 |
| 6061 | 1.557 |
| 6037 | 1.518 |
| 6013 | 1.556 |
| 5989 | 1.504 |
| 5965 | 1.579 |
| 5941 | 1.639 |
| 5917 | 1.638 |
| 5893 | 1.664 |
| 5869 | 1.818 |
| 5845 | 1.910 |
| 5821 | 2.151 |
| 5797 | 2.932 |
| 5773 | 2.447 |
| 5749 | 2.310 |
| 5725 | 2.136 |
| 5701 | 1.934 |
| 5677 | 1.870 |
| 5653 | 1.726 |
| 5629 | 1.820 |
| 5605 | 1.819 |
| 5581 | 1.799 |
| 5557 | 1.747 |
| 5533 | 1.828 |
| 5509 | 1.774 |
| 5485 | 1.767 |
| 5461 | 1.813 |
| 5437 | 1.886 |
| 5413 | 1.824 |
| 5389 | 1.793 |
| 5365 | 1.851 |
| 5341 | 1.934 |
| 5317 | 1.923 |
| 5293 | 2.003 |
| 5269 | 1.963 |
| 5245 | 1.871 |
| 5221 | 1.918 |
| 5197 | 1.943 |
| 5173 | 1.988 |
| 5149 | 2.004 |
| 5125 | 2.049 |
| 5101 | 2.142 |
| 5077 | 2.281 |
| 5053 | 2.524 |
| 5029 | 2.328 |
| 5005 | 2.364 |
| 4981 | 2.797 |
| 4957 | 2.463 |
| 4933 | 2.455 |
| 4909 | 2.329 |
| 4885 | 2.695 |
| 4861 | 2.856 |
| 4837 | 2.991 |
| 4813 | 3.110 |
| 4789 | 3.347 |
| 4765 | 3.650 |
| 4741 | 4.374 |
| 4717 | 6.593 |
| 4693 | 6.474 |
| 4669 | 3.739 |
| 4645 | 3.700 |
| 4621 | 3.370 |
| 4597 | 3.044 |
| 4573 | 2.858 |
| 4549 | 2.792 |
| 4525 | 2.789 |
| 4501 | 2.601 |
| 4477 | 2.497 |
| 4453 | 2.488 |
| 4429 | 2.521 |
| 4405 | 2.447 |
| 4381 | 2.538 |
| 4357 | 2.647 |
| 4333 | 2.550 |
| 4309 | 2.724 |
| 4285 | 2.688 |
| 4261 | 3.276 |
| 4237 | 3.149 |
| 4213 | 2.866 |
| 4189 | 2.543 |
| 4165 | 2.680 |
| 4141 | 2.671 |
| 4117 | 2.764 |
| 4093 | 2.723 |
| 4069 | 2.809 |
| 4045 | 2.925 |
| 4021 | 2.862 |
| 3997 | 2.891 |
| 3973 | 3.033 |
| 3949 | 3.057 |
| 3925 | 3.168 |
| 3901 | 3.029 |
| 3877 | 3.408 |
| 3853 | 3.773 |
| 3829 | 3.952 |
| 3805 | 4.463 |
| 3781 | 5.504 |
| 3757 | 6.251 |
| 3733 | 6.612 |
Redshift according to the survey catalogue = 2.038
